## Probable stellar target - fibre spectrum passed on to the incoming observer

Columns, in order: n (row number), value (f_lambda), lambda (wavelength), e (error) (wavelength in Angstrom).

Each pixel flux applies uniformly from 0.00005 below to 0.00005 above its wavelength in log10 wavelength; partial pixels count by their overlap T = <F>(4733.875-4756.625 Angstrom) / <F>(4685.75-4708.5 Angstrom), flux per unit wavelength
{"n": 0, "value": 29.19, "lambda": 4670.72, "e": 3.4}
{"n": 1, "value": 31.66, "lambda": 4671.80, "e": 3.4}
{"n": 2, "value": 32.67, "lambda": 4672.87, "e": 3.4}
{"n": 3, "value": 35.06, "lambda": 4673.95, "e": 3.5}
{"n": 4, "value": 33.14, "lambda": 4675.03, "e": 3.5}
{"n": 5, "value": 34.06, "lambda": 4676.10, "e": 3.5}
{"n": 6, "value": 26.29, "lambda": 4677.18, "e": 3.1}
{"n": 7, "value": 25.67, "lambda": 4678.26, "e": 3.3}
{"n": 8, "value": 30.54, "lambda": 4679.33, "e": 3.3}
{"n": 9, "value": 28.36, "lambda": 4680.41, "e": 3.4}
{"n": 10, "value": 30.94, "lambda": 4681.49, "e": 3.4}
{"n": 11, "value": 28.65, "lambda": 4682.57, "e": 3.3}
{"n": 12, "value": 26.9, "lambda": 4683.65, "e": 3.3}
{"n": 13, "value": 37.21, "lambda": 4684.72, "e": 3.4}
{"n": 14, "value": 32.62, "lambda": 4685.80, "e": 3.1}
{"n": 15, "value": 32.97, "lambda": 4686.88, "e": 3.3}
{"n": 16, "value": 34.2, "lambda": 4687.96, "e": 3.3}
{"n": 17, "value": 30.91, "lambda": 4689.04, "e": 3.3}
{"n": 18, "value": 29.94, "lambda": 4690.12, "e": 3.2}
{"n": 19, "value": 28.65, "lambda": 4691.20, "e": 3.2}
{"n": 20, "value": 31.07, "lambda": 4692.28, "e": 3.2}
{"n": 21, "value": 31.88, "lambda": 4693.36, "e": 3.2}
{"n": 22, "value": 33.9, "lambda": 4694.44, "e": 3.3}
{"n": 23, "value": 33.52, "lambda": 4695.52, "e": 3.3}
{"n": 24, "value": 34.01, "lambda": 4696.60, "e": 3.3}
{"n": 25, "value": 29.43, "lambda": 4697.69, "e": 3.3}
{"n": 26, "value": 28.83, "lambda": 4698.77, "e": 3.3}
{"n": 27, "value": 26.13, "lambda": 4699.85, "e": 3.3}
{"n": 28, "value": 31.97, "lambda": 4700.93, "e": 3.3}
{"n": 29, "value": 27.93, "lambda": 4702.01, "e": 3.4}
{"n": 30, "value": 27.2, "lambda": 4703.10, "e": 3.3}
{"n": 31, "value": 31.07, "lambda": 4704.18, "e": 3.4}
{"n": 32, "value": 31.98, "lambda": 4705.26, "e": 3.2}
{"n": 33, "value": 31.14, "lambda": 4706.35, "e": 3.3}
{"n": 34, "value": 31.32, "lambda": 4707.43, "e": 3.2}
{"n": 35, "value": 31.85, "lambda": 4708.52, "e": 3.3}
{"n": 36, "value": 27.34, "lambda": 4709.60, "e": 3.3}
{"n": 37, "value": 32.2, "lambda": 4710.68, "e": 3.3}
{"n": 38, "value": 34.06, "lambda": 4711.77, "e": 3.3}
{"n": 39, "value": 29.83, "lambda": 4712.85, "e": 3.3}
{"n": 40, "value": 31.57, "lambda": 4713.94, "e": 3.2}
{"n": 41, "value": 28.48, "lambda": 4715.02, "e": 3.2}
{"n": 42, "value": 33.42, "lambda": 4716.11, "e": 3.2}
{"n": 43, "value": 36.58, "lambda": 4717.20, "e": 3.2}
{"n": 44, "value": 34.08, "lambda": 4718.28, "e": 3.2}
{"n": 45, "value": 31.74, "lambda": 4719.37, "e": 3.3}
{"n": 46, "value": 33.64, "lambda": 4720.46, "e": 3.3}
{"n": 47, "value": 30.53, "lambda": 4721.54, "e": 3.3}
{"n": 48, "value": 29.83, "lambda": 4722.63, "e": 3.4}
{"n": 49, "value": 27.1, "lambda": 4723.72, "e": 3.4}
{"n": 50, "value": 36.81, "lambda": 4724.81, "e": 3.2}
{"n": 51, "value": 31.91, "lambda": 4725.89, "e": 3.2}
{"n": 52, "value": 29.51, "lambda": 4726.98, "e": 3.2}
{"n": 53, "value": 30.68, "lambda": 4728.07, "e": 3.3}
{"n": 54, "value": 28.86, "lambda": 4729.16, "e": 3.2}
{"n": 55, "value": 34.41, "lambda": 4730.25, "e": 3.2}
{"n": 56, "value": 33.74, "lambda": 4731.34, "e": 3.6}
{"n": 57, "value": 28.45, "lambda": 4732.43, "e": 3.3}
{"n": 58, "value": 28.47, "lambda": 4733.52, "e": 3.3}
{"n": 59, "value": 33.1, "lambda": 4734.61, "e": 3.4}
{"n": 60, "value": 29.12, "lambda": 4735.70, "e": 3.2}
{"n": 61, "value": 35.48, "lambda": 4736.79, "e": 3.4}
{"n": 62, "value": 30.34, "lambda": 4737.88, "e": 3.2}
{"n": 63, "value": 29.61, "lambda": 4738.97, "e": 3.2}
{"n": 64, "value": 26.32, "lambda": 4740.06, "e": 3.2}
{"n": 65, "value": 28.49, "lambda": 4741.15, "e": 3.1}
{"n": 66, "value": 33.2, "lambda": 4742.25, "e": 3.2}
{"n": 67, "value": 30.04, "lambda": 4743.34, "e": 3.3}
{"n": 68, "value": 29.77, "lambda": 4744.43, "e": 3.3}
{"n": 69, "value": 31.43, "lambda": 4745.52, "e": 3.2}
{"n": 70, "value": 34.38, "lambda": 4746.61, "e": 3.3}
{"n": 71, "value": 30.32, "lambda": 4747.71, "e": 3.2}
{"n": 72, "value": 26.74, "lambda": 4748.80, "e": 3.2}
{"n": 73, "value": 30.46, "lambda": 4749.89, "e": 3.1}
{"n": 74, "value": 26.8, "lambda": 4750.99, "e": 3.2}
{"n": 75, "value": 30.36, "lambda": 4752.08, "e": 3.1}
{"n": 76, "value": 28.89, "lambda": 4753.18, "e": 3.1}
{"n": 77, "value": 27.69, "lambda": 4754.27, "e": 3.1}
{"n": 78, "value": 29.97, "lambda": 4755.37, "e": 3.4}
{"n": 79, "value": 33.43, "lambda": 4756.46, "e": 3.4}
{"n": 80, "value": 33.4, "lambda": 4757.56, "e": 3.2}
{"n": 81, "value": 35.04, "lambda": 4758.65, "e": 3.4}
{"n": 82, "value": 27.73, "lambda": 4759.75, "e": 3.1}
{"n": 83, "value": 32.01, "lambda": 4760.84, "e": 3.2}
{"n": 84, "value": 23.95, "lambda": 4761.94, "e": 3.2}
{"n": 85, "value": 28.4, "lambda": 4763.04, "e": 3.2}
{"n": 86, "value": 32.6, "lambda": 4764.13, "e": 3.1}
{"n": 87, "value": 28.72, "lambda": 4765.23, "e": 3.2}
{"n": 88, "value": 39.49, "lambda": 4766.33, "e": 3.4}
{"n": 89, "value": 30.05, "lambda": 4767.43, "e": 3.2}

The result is 0.98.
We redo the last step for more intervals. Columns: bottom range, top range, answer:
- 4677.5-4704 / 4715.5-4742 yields 1.03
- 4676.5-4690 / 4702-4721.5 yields 1.03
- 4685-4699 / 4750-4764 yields 0.94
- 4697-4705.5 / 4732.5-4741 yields 1.03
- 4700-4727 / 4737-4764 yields 0.96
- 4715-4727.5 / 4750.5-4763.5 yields 0.93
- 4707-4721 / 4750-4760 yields 0.95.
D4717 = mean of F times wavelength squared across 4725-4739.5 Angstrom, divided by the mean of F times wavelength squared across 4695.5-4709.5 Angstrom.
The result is 1.04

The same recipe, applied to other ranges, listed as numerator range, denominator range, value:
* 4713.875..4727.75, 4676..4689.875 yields 1.06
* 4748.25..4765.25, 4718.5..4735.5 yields 0.97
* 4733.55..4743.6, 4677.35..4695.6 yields 1.01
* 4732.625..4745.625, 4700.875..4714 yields 1.00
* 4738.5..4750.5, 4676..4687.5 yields 1.02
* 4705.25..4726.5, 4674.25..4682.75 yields 1.08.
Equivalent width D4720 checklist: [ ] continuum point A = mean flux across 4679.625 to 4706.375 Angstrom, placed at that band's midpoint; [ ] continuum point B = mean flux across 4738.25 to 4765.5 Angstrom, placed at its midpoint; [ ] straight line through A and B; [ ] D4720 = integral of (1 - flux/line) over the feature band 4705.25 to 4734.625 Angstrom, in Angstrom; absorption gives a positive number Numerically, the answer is -1.0 Angstrom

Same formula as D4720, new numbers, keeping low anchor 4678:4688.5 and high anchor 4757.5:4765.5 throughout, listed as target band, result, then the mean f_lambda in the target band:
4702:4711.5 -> 0.1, 30.4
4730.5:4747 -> -0.3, 30.8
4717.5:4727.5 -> -0.4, 31.8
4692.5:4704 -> 0.1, 30.5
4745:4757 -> 0.1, 30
